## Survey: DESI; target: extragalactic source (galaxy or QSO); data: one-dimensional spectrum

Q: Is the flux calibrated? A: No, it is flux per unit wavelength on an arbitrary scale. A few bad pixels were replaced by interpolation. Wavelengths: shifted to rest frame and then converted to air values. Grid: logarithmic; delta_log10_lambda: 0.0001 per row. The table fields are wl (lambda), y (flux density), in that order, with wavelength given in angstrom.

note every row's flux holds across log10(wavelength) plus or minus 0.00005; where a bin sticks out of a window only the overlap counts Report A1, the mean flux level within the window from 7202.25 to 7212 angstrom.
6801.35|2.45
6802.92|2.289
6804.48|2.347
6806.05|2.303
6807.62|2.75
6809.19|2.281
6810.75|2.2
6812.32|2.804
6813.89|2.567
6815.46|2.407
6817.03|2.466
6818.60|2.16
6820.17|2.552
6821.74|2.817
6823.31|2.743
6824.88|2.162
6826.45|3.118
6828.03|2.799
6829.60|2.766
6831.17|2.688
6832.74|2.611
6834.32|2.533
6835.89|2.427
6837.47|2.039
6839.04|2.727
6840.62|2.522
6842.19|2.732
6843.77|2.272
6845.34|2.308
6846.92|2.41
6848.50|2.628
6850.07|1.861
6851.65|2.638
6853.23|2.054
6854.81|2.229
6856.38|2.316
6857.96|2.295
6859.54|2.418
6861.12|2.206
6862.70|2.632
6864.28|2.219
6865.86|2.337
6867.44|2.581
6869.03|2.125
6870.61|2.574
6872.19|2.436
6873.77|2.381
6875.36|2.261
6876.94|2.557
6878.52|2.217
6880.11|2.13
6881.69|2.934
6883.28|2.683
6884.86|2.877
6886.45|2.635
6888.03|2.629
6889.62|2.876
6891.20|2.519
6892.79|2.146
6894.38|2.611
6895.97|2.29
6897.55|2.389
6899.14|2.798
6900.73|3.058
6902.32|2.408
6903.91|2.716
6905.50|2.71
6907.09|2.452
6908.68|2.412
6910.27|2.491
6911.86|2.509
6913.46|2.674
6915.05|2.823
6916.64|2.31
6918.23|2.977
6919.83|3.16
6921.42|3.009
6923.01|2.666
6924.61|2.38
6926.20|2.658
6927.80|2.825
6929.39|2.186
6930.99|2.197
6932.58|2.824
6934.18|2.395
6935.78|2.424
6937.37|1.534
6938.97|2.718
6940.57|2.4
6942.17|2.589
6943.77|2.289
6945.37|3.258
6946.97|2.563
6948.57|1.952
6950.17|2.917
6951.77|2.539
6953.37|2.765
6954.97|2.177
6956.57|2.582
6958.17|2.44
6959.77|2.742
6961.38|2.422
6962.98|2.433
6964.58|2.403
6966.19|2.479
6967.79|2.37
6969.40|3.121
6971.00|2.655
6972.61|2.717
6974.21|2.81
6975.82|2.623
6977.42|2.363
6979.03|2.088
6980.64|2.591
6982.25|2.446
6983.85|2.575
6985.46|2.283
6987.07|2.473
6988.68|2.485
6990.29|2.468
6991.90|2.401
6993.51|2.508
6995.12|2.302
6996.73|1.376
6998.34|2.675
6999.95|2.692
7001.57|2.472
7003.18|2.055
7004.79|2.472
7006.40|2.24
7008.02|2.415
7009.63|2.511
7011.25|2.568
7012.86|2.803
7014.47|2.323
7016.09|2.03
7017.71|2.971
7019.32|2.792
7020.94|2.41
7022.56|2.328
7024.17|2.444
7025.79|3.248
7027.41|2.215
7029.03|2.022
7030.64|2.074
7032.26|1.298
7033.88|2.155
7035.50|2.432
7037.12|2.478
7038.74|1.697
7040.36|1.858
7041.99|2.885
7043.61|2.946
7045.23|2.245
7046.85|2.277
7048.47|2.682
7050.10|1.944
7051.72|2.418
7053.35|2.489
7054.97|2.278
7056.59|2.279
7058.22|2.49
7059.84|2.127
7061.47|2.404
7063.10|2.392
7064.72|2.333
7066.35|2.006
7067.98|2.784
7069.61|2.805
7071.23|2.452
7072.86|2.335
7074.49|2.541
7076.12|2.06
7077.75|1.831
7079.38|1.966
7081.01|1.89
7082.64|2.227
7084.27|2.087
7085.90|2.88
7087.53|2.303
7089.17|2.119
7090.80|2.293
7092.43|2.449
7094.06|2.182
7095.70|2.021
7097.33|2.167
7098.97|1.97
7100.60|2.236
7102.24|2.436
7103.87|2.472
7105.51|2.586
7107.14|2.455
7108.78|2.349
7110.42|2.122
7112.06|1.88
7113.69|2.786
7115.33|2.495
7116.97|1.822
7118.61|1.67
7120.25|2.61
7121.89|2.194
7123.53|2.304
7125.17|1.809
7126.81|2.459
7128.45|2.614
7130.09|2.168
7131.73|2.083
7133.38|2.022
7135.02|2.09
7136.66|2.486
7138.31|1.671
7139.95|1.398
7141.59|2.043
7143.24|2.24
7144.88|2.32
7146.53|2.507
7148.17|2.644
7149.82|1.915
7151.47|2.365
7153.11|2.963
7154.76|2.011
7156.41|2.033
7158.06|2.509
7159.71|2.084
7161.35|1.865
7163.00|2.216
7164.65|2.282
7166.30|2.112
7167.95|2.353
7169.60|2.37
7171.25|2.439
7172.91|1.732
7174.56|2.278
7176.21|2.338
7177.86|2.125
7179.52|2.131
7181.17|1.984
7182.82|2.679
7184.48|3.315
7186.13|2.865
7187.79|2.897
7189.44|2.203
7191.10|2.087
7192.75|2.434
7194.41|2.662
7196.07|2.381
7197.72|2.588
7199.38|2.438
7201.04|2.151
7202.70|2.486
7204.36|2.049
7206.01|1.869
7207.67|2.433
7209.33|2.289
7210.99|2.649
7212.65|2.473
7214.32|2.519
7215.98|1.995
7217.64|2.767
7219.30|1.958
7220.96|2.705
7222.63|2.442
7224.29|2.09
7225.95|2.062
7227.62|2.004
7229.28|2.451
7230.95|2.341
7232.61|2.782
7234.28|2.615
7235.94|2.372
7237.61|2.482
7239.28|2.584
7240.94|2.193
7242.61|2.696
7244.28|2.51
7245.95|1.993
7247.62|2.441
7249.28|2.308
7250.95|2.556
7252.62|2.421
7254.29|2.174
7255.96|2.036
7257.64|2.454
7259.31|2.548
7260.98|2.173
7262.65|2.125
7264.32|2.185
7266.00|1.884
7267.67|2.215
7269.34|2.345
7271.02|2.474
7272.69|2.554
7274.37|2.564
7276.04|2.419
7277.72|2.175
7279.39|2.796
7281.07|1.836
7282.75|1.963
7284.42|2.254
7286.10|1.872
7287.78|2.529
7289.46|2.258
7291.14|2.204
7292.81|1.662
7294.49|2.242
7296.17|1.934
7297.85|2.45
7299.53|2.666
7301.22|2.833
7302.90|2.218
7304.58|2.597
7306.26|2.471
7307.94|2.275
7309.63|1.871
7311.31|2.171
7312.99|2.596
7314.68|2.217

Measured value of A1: 2.29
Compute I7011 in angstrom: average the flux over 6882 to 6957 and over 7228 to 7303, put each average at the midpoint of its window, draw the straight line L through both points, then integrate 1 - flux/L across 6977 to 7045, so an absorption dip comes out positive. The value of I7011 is 3.6 angstrom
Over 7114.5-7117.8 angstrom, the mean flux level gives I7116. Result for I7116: 2.16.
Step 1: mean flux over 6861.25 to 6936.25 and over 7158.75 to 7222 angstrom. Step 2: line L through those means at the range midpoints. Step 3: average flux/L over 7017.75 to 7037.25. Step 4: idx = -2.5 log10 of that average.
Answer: 0.053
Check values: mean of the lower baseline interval 2.55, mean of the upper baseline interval 2.35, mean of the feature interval 2.35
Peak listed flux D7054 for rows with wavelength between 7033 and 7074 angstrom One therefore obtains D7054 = 2.946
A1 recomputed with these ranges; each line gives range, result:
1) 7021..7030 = 2.44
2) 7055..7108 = 2.3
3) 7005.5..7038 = 2.39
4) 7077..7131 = 2.24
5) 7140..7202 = 2.33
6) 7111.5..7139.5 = 2.18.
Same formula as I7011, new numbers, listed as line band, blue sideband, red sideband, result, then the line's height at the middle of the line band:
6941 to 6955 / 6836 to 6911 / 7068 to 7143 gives -1.1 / 2.39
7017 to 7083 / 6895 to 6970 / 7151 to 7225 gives 3.6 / 2.46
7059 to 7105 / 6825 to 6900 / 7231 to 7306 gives 2.3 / 2.4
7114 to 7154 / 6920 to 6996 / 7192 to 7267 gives 3.3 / 2.41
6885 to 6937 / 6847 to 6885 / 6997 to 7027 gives -3.6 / 2.43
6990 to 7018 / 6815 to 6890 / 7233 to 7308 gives 0.3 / 2.42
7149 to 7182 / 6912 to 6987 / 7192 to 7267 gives 2.6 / 2.4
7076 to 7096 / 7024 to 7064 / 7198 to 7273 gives 1.1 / 2.32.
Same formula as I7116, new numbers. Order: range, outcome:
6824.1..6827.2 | 2.64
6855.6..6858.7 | 2.3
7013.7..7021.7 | 2.5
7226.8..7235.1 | 2.44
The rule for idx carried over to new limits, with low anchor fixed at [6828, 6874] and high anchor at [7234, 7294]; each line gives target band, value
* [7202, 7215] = -0.013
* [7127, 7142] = 0.126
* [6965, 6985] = -0.078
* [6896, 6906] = -0.105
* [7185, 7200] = -0.092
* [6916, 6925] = -0.157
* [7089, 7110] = 0.027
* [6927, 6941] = 0.003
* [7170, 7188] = -0.043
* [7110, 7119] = 0.092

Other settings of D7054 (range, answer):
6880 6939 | 3.16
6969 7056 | 3.248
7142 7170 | 2.963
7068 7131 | 2.88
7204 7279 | 2.782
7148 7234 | 3.315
